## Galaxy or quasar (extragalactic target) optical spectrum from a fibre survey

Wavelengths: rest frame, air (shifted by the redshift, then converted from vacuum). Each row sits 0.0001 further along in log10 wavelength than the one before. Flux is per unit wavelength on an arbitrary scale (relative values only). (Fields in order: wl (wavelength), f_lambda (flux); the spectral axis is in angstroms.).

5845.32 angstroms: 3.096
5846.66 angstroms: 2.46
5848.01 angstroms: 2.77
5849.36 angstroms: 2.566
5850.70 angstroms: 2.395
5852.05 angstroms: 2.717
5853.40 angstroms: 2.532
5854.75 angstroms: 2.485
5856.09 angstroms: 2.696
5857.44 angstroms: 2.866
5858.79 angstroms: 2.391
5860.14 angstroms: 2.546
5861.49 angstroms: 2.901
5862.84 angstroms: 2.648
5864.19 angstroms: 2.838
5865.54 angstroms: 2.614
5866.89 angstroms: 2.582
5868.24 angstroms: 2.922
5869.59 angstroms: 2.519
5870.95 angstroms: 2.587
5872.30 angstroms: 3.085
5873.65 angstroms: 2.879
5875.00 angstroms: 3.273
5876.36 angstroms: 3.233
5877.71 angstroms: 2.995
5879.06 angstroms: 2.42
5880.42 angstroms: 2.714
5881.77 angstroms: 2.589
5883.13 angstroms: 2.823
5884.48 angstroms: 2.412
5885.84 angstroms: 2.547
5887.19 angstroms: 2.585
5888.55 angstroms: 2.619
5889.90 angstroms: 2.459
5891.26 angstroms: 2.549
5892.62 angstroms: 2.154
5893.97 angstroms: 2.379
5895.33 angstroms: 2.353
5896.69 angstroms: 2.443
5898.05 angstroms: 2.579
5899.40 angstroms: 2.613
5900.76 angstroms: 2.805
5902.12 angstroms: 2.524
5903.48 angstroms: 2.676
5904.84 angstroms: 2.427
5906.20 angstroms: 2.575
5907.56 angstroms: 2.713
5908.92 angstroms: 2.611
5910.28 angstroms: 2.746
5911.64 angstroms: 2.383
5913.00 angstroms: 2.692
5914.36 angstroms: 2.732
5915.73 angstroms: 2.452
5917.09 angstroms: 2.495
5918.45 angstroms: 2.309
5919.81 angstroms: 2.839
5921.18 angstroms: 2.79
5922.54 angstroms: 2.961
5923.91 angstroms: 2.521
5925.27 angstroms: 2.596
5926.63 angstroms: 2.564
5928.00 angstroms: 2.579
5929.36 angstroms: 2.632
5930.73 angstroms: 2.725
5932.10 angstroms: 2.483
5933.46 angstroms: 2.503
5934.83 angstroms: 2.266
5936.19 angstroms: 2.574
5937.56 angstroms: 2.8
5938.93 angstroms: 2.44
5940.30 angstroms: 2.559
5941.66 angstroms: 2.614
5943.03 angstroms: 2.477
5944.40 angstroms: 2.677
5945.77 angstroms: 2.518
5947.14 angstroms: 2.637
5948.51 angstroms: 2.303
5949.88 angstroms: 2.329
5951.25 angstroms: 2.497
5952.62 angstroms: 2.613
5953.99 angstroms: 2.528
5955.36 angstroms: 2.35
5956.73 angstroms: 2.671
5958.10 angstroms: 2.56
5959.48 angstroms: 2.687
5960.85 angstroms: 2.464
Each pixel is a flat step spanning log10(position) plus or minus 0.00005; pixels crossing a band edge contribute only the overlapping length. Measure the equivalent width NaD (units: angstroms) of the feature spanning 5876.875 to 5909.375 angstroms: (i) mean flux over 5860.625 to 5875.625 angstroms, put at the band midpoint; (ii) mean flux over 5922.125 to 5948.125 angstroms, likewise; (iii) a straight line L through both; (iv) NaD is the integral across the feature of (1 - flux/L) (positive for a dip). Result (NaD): 1.8 angstroms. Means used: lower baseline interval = 2.8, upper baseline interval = 2.58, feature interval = 2.57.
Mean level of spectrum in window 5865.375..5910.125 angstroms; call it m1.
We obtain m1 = 2.65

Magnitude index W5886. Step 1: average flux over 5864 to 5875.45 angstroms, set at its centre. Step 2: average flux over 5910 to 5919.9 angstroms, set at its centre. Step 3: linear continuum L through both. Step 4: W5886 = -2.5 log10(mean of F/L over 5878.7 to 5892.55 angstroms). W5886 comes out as 0.07 mag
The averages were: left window 2.8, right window 2.56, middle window 2.56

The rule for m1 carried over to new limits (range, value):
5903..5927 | 2.62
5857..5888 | 2.74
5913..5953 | 2.57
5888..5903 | 2.5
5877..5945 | 2.58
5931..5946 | 2.54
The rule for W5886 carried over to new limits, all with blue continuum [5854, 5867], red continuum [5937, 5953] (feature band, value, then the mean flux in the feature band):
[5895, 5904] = 0.01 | 2.58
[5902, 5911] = -0.01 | 2.61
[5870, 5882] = -0.09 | 2.87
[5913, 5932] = -0.02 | 2.63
